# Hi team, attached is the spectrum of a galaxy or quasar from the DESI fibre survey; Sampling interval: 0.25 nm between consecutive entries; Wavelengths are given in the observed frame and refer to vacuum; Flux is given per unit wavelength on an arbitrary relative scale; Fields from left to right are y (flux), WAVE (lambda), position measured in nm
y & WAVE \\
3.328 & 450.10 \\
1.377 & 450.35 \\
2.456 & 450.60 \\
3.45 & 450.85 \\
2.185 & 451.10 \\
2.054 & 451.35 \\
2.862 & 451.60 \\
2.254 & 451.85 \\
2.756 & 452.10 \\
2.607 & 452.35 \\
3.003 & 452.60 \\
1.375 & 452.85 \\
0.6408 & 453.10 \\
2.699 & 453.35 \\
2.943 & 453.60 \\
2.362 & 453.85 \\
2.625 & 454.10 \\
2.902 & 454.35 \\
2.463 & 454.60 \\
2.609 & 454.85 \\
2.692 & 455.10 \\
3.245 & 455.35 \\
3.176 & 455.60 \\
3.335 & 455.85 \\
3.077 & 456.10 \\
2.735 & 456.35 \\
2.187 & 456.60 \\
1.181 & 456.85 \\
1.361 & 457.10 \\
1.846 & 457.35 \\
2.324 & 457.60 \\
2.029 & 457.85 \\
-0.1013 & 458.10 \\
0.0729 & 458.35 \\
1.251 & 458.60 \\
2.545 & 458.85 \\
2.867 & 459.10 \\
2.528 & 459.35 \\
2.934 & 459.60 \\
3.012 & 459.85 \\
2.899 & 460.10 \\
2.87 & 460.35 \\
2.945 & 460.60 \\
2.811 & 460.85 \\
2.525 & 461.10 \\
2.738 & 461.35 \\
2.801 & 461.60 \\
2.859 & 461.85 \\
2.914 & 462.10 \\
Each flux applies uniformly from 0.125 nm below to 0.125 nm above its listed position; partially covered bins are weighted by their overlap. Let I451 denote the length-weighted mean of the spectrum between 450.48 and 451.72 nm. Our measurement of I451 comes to 2.6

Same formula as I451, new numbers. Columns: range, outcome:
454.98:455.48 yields 2.97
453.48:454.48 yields 2.71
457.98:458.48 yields -0.000677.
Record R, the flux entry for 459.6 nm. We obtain 2.934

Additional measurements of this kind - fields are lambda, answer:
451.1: 2.185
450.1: 3.328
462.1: 2.914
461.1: 2.525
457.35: 1.846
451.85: 2.254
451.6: 2.862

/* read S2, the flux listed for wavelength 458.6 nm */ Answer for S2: 1.251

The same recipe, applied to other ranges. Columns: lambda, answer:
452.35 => 2.607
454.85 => 2.609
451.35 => 2.054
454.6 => 2.463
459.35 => 2.528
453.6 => 2.943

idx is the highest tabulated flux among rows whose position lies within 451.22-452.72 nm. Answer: 3.003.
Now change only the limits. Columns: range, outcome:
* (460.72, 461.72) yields 2.811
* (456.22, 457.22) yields 2.735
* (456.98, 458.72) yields 2.324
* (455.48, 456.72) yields 3.335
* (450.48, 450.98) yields 3.45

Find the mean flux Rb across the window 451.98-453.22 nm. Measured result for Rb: 2.08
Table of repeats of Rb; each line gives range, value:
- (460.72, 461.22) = 2.67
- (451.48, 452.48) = 2.62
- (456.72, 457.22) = 1.28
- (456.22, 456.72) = 2.47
